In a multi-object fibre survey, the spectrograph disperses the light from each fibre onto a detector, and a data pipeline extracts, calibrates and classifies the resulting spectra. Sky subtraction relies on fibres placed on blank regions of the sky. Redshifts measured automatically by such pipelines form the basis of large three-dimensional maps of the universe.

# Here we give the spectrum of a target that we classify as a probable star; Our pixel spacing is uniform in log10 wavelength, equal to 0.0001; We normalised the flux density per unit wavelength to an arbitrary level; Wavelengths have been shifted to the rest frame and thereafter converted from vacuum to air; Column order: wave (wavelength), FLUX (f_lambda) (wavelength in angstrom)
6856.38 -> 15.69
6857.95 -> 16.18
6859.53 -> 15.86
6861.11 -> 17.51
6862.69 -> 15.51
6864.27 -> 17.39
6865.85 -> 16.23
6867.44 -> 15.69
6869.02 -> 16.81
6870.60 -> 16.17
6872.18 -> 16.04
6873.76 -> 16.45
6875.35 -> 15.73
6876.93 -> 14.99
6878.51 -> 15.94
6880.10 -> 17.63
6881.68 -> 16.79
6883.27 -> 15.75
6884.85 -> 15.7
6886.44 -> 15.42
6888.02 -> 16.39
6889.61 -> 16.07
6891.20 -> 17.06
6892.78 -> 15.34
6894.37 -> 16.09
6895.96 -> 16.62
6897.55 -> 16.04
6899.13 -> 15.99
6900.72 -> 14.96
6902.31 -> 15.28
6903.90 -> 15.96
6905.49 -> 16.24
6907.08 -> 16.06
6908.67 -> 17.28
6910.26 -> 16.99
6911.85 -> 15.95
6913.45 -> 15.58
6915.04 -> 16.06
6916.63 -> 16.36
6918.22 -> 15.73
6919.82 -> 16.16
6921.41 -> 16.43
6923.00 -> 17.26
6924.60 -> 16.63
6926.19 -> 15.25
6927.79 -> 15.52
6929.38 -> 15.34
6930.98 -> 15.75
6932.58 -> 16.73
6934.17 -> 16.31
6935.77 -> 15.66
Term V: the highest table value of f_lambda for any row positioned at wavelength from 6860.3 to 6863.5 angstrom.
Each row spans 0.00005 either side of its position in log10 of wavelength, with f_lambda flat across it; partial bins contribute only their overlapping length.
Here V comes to 17.51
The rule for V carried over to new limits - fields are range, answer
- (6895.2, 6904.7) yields 16.62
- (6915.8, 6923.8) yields 17.26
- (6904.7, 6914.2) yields 17.28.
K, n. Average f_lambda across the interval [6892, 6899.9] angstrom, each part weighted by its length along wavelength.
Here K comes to 16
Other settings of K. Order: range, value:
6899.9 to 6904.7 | 15.4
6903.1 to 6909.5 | 16.4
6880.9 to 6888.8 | 16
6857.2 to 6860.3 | 16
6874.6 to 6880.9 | 16.1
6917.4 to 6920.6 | 15.9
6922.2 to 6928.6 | 16.2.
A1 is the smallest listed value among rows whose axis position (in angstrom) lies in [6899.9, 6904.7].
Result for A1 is 14.96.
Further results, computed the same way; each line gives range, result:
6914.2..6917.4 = 16.06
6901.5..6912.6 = 15.28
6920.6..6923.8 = 16.43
